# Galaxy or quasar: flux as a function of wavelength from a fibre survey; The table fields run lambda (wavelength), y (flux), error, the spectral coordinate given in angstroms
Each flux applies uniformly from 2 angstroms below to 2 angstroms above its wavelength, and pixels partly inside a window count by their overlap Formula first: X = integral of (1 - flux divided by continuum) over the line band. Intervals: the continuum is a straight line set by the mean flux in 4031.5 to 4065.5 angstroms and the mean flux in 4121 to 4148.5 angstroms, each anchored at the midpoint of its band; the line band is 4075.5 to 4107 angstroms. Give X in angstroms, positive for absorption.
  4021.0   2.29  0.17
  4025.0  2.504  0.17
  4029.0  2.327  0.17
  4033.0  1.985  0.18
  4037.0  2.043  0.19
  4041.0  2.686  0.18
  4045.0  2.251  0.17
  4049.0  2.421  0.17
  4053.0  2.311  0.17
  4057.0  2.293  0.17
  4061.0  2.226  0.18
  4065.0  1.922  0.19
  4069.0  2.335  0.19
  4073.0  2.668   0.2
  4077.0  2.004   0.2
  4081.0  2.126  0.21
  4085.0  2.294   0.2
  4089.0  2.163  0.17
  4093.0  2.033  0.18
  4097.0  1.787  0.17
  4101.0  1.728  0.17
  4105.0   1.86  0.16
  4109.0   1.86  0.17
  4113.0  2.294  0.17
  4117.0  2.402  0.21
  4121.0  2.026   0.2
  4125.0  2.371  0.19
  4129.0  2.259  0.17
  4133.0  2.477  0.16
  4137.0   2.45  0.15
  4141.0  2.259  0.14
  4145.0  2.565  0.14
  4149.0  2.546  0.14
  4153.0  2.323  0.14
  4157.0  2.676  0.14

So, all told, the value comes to 4.30 angstroms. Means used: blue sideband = 2.26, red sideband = 2.38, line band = 2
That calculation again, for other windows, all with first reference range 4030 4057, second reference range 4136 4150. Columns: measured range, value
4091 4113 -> 4.5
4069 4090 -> 0.7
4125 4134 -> 0.3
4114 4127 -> 0.8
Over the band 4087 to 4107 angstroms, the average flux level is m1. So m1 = 1.91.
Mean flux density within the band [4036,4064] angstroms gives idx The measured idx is 2.31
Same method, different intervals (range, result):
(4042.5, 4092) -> 2.25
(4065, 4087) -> 2.25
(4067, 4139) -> 2.17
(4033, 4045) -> 2.28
